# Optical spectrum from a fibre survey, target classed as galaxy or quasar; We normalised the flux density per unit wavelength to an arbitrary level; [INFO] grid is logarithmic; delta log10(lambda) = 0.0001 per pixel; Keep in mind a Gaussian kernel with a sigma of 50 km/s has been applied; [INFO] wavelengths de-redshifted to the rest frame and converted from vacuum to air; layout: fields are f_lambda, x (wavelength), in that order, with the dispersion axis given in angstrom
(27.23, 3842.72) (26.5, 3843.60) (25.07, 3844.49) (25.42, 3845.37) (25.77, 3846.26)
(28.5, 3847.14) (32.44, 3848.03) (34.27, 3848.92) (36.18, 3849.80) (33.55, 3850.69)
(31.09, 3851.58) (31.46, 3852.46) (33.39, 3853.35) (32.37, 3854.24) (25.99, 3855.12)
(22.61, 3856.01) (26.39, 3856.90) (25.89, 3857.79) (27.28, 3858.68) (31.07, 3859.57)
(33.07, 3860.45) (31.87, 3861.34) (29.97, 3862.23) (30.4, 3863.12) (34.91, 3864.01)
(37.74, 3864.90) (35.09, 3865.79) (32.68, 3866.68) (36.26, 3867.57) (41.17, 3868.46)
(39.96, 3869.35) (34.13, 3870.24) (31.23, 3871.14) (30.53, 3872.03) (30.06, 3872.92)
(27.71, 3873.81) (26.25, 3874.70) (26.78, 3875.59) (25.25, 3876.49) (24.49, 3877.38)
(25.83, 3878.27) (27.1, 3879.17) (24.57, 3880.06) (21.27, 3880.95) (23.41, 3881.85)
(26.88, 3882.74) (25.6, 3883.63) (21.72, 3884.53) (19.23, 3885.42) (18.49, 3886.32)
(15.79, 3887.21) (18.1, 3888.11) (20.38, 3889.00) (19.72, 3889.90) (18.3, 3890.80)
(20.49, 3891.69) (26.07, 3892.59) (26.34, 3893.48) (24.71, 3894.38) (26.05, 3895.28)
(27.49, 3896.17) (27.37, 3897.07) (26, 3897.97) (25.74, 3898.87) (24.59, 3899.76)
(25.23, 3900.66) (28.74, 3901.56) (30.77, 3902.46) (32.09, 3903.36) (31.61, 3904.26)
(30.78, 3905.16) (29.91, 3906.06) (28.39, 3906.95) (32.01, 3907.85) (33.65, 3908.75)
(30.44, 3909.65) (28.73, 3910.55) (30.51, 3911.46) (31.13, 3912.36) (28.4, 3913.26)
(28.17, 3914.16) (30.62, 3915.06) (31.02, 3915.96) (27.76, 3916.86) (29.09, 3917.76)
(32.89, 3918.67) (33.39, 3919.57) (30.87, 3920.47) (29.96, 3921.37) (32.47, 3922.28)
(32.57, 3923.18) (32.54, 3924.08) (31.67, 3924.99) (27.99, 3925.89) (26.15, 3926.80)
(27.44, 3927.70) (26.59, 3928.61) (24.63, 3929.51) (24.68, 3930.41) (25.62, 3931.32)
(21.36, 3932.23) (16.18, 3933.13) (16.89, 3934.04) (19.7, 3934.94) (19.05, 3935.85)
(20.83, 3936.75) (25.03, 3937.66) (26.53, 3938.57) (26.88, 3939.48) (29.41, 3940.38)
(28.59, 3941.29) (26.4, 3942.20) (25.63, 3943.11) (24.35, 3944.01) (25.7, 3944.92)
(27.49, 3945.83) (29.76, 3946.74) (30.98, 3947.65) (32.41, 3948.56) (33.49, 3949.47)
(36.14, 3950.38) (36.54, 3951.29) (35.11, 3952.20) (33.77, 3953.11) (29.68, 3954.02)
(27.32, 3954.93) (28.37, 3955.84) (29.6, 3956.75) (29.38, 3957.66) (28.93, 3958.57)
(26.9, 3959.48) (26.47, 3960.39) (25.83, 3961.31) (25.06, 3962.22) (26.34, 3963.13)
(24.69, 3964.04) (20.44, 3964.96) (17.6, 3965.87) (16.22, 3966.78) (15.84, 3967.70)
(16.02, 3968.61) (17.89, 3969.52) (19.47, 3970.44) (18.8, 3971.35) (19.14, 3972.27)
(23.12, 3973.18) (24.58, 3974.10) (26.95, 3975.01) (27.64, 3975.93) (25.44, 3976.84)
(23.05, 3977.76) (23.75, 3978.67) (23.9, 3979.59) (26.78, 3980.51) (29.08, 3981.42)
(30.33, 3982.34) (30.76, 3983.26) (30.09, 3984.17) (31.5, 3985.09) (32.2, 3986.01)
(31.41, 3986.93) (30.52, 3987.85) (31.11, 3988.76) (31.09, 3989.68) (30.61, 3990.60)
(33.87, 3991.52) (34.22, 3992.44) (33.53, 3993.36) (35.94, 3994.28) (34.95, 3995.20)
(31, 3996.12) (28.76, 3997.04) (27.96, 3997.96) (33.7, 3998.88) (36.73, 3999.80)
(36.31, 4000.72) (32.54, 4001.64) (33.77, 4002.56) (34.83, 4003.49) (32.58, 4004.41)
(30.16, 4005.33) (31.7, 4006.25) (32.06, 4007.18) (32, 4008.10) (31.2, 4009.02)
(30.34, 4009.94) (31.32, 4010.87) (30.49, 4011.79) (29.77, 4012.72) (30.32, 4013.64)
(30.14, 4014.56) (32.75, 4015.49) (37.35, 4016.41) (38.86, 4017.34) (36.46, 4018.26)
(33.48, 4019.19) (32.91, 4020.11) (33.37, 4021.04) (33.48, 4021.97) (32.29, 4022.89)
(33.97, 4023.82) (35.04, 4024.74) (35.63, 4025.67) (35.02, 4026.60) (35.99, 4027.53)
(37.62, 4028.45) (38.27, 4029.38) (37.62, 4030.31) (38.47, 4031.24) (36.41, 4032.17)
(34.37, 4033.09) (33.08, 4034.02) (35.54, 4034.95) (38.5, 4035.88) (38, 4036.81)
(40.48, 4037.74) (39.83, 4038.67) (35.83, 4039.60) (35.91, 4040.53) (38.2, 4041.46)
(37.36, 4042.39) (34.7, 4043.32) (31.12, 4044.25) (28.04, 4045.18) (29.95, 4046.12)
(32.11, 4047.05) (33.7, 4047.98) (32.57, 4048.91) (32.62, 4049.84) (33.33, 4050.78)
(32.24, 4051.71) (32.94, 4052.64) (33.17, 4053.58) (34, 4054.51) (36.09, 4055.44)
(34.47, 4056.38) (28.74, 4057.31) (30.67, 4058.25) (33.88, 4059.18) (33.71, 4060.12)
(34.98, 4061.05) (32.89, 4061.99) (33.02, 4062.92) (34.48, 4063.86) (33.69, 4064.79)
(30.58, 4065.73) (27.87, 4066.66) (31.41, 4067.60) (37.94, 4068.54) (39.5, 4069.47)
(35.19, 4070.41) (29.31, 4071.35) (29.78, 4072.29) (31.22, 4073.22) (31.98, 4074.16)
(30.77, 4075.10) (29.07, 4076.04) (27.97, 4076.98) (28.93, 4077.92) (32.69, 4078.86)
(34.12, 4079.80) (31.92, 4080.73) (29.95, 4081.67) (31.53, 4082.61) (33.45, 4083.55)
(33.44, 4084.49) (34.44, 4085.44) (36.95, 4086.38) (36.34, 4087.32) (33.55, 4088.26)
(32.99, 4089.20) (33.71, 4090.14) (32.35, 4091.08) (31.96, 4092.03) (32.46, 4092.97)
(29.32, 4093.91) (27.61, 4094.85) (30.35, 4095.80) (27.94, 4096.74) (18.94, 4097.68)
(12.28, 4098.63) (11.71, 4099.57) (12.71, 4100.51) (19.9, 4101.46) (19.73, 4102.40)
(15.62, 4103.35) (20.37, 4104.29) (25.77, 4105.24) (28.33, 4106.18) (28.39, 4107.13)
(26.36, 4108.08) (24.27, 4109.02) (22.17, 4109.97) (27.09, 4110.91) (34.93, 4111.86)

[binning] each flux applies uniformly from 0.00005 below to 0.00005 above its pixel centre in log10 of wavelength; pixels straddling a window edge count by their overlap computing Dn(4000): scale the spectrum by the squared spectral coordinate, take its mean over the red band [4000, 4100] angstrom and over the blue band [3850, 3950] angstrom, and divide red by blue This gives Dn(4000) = 1.27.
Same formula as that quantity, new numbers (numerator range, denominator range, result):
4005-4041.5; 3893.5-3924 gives 1.24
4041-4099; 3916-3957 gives 1.22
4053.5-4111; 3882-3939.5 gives 1.22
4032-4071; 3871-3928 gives 1.35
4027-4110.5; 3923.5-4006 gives 1.19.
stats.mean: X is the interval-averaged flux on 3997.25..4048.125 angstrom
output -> 34.2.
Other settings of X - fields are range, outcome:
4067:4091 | 32.7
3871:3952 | 26.9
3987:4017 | 32.3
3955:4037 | 30.2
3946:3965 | 29.5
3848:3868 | 31.5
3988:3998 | 32.2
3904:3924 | 30.7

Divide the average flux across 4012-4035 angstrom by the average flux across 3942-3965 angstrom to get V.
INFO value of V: 1.20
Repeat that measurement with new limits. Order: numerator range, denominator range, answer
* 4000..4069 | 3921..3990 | 1.28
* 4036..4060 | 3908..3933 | 1.17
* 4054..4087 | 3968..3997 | 1.18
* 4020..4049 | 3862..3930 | 1.25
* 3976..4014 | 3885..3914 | 1.18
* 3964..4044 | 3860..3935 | 1.12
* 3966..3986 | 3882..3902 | 1.03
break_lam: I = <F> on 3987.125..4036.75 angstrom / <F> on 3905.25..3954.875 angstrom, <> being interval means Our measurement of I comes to 1.18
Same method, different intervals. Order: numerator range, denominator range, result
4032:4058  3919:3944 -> 1.31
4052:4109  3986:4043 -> 0.88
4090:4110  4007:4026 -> 0.73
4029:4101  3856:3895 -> 1.19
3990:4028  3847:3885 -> 1.10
